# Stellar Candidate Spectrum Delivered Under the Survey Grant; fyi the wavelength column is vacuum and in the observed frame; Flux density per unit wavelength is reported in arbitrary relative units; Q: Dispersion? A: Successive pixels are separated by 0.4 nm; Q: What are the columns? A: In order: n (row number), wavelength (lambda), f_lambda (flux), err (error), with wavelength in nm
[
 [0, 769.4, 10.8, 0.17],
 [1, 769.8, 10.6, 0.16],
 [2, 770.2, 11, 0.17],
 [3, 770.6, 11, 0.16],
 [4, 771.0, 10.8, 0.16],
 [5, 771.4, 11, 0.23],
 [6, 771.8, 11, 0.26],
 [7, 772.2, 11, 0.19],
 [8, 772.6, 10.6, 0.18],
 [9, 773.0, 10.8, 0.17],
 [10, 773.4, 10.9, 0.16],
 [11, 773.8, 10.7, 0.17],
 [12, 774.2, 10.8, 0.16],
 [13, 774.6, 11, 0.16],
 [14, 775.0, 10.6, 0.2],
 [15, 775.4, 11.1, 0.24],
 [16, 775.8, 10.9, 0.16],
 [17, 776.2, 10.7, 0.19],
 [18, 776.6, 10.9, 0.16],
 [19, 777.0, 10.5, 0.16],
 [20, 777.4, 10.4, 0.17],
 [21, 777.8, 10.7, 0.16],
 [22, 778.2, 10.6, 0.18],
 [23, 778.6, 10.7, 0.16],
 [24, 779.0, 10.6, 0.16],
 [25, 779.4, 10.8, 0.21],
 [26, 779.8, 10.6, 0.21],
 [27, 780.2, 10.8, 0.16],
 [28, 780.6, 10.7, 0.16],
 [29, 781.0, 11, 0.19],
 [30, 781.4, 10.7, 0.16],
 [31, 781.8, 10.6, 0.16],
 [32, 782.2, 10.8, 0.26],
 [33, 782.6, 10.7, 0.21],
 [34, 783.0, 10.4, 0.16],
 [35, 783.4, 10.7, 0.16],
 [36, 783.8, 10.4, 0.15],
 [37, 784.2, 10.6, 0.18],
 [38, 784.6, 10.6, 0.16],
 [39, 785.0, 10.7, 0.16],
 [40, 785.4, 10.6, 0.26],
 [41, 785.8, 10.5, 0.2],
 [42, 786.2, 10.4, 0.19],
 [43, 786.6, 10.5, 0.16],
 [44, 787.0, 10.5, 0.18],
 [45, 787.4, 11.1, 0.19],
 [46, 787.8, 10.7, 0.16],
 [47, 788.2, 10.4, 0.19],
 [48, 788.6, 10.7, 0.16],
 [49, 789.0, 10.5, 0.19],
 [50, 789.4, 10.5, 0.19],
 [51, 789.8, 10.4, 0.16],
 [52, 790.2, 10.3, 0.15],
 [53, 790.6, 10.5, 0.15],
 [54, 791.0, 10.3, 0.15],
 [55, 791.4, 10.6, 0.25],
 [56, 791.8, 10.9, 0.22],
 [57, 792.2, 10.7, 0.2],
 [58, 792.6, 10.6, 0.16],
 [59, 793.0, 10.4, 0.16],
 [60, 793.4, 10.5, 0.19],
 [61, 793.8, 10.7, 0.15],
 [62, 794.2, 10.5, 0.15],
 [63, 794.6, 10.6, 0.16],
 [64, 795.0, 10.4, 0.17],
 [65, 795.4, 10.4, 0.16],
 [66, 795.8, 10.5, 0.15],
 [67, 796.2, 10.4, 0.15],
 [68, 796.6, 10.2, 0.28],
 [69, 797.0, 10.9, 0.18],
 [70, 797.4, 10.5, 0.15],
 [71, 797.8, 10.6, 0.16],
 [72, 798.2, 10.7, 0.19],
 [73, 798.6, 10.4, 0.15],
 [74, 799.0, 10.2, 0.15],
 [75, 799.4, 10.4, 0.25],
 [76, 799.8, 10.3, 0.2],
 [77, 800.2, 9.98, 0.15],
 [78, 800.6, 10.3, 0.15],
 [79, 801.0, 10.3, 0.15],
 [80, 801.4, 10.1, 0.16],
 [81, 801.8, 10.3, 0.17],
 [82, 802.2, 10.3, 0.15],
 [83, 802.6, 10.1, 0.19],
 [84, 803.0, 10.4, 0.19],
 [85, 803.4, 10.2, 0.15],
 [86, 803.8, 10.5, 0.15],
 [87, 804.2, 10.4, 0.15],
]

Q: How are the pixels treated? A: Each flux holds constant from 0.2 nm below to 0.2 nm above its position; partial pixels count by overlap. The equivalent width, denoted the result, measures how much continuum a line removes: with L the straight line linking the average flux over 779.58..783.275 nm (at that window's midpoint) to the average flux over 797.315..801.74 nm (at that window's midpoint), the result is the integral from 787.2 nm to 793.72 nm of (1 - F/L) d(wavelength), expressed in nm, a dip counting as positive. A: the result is -0.03 nm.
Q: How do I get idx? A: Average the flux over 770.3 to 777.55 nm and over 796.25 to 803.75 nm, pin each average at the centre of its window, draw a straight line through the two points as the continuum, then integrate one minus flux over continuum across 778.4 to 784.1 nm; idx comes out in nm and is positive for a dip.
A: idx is 0.01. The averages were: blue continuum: 10.8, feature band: 10.7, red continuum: 10.3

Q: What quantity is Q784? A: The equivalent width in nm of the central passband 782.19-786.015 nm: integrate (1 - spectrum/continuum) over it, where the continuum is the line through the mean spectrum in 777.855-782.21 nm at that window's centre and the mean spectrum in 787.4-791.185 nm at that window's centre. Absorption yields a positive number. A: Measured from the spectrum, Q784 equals 0.013 nm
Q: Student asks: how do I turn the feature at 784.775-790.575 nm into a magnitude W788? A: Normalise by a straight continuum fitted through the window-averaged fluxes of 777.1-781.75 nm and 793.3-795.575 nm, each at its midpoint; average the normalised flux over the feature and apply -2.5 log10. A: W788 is 0.00 mag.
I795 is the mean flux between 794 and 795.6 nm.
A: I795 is 10.5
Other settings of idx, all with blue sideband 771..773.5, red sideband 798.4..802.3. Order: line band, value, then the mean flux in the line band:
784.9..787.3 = 0.005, 10.6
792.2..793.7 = -0.017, 10.5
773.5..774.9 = 0.001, 10.8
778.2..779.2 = 0.009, 10.6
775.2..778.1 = 0.011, 10.7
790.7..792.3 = -0.025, 10.6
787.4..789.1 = -0.019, 10.6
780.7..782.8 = -0.018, 10.8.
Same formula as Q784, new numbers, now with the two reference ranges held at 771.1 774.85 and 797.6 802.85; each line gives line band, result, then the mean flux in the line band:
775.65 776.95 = 0.000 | 10.8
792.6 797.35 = -0.041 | 10.5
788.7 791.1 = 0.019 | 10.4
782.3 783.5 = 0.006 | 10.6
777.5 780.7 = 0.017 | 10.7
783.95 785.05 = 0.001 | 10.6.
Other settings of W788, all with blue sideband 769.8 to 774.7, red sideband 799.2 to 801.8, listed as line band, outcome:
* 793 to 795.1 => -0.02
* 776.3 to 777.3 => 0.01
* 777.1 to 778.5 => 0.02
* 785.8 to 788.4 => -0.01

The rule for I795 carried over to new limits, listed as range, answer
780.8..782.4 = 10.8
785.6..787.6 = 10.6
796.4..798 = 10.6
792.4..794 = 10.6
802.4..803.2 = 10.3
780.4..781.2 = 10.9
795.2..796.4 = 10.4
